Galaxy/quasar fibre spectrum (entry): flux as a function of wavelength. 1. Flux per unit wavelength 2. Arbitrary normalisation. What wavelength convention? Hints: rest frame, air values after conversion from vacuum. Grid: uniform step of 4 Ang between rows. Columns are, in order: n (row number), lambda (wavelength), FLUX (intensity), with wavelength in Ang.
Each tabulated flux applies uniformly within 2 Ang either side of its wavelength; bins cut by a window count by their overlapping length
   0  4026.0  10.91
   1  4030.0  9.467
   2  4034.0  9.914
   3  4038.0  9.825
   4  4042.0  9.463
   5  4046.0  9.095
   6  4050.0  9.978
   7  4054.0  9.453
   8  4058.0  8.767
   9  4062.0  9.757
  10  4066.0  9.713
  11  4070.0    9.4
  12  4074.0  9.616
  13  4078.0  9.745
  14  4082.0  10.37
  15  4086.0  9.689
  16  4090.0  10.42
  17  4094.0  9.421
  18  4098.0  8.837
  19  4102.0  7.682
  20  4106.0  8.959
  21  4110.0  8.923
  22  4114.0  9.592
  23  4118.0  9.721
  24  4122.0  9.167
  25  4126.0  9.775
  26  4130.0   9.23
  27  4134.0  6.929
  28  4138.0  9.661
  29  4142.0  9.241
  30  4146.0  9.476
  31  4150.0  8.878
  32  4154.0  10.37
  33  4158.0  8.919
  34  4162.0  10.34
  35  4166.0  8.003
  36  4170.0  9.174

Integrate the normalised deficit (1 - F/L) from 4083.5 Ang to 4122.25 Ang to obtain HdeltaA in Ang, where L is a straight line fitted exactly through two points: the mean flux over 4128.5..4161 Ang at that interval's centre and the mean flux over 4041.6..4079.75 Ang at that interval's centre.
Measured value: 0.2 Ang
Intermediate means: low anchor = 9.5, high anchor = 9.12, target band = 9.26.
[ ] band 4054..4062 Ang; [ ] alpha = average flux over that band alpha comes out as 9.19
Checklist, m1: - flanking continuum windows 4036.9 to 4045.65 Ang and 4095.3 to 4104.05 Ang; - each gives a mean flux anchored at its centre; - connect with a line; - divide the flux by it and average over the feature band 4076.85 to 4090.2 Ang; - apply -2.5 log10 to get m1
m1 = -0.16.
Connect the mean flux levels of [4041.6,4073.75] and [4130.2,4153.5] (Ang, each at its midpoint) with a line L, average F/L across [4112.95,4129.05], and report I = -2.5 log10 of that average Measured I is -0.05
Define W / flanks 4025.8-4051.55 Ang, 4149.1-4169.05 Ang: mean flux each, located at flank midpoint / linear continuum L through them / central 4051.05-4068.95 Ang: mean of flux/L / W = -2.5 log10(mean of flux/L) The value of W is 0.023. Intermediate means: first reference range 9.73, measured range 9.45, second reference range 9.32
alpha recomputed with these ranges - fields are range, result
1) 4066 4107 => 9.44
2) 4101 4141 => 9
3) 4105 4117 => 9.22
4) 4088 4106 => 9.08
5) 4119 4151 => 9.07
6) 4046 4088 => 9.62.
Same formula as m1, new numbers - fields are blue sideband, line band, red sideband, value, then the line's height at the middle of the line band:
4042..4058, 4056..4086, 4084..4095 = 0.004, 9.66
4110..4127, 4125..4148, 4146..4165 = 0.056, 9.5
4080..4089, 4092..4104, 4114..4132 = 0.144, 9.87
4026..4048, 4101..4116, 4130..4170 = 0.054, 9.31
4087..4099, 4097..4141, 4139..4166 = 0.068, 9.54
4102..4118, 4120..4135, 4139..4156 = 0.043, 9.26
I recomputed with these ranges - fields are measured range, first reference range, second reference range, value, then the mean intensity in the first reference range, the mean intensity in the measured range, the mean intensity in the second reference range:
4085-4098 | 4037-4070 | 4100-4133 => -0.05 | 9.49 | 9.7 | 9.06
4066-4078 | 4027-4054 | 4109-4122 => 0.00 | 9.66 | 9.58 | 9.41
